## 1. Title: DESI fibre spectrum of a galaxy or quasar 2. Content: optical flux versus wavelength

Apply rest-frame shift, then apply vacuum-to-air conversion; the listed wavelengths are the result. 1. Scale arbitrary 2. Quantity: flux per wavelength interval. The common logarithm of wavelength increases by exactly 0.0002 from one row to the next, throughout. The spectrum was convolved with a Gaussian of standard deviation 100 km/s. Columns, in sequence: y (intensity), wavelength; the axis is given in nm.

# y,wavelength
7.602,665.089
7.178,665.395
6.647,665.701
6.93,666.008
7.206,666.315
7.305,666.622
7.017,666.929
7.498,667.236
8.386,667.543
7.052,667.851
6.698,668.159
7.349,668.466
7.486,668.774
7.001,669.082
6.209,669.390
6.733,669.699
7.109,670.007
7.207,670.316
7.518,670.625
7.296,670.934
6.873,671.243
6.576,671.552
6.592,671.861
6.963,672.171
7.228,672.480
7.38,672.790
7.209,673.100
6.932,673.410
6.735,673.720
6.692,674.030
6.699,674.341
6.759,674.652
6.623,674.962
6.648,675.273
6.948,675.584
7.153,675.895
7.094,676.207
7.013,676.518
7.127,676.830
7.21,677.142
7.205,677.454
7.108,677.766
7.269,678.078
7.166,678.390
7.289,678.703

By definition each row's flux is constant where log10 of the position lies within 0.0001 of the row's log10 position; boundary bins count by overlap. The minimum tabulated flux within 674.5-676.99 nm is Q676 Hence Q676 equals 6.623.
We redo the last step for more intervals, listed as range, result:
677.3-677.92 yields 7.108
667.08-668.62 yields 6.698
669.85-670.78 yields 7.109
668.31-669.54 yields 6.209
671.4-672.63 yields 6.576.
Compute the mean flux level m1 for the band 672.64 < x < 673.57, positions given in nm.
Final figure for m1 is 7.17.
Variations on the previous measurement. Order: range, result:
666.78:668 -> 7.49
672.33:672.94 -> 7.3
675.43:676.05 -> 7.05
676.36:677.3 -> 7.12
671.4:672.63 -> 6.84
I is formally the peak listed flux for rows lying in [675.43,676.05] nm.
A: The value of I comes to 7.153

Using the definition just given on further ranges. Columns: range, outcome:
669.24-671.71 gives 7.518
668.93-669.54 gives 7.001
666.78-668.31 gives 8.386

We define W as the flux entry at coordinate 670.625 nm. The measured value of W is 7.518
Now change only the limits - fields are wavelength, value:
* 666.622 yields 7.305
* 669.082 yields 7.001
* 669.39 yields 6.209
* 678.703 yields 7.289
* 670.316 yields 7.207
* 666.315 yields 7.206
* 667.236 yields 7.498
